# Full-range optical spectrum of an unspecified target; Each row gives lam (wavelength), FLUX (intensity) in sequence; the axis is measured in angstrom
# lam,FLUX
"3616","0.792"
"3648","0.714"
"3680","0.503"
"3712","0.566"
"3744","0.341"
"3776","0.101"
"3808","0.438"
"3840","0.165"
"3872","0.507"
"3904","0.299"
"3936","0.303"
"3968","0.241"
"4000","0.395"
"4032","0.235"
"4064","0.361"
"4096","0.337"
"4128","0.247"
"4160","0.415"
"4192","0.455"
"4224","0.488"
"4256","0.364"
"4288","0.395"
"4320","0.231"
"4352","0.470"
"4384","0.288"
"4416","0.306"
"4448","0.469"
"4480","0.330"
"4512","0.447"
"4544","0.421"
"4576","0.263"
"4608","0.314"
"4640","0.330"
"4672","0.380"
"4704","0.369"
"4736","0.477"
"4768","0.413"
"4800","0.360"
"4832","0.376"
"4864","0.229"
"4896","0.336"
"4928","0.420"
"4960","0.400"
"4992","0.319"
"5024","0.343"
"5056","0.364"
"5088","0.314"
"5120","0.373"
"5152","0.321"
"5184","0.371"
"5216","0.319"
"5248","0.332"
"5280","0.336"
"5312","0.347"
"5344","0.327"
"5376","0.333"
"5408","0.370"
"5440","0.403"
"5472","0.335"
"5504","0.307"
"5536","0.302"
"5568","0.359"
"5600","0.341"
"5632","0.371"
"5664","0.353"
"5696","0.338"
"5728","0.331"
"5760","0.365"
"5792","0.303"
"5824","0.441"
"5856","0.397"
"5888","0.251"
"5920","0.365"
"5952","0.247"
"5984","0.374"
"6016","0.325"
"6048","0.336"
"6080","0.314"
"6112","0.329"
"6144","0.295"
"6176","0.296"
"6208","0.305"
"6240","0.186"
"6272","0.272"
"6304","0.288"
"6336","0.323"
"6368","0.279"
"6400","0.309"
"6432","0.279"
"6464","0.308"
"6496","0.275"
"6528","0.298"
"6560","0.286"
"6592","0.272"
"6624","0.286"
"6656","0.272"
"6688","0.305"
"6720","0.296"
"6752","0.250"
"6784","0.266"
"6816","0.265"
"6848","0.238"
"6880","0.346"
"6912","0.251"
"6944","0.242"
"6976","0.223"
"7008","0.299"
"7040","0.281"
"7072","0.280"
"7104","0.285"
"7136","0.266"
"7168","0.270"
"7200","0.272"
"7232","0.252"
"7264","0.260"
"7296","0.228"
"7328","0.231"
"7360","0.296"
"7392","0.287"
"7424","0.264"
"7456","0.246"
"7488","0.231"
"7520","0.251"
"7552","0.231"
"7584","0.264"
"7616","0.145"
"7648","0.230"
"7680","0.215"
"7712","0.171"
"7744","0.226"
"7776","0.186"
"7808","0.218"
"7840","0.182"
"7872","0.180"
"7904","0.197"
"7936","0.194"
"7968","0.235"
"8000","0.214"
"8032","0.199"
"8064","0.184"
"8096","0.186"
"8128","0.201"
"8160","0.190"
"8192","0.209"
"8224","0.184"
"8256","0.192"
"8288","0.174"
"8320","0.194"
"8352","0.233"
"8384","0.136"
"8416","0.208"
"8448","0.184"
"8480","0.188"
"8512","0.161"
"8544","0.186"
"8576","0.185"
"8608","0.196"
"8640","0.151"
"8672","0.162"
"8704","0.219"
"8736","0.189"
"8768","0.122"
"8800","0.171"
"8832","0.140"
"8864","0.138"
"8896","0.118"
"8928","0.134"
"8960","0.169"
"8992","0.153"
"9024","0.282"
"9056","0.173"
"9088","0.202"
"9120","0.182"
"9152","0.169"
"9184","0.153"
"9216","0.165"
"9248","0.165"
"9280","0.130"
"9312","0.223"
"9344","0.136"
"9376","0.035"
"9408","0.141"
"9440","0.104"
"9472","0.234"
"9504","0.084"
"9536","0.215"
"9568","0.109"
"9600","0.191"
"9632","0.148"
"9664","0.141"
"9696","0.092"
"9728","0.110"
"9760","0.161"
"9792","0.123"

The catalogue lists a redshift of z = 1.422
